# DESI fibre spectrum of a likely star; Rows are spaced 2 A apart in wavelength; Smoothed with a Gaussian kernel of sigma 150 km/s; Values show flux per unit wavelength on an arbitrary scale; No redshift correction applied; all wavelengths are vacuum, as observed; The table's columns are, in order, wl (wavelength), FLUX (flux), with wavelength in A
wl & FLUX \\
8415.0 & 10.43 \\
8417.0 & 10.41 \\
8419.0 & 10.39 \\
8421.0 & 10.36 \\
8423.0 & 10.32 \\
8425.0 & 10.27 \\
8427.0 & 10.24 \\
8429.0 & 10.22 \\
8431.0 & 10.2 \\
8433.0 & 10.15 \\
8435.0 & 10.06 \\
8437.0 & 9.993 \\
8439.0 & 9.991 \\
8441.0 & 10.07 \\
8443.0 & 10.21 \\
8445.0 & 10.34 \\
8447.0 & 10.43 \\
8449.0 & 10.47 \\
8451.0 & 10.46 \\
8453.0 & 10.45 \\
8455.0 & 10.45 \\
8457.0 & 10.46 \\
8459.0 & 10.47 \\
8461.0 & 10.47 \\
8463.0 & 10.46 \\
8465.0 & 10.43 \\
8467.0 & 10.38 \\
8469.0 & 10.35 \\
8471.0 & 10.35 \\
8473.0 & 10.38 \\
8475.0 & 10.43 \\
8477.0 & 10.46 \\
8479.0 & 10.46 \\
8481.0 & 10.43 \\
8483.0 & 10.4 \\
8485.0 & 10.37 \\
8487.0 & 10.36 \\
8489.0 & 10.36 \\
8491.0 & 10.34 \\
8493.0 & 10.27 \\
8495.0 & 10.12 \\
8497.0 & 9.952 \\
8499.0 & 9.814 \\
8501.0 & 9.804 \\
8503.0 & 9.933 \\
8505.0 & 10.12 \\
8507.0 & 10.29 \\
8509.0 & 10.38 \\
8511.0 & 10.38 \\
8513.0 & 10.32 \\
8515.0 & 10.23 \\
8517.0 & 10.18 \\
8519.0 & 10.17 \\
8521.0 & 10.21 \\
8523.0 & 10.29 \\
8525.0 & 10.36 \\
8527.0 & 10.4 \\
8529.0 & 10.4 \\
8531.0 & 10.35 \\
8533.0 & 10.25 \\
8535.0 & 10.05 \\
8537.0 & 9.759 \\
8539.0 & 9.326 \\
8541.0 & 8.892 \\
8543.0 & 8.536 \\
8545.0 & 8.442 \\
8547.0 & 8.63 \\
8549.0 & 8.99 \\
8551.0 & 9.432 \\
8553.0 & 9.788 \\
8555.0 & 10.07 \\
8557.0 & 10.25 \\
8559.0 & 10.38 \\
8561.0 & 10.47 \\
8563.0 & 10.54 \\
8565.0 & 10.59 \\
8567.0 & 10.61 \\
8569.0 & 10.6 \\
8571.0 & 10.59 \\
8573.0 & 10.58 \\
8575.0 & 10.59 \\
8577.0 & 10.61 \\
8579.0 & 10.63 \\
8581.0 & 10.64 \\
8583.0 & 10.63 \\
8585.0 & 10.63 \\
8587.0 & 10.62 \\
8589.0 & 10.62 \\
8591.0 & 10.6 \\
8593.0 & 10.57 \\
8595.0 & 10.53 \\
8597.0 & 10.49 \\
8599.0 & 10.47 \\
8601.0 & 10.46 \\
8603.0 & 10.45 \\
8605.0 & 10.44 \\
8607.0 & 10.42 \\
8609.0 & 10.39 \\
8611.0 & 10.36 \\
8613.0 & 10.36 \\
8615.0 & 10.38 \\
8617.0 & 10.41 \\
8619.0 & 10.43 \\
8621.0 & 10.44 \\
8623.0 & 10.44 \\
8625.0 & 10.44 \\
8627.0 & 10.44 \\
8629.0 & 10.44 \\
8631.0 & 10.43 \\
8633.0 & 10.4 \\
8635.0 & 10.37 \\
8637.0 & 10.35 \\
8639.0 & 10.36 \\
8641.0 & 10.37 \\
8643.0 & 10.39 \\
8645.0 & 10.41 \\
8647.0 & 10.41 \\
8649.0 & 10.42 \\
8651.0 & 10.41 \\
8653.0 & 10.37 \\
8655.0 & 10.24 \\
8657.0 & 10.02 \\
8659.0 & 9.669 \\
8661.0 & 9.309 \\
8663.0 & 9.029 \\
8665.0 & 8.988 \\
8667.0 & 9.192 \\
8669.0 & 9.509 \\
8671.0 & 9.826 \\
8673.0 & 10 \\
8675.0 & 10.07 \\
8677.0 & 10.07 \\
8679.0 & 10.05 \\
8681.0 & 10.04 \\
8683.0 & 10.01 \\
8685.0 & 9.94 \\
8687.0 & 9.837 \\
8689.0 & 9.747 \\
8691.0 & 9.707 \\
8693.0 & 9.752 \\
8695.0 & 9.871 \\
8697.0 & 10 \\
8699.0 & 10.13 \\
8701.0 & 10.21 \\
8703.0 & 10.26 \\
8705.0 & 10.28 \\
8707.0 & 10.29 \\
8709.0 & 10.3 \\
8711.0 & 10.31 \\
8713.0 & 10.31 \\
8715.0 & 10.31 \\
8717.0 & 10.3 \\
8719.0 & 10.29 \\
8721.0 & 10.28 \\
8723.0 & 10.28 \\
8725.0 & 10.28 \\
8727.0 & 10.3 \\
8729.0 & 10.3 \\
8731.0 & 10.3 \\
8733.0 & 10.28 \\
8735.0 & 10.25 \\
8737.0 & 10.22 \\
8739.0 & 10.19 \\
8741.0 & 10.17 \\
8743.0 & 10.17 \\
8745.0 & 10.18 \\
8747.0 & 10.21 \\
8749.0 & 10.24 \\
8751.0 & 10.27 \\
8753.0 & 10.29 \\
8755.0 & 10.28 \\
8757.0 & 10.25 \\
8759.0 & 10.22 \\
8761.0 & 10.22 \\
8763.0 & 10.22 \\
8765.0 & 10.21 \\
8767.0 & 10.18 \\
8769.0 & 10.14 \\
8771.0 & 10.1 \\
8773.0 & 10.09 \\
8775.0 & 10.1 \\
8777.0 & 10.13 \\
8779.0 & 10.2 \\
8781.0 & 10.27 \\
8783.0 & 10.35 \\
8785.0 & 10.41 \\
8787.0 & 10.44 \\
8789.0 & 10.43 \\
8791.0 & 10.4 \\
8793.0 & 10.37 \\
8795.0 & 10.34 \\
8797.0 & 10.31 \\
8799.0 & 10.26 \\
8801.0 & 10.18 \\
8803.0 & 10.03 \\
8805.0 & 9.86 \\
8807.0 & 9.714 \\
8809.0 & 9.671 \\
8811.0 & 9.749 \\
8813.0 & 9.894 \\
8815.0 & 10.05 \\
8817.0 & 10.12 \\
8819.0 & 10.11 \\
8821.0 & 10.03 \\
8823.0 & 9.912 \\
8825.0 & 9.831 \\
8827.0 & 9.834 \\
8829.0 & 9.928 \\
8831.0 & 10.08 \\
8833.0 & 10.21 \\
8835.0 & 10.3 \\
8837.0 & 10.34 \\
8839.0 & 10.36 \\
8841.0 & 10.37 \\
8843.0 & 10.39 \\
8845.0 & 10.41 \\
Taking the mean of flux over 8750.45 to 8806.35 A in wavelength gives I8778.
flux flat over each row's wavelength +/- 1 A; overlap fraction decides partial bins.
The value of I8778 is 10.2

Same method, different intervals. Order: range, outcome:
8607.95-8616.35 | 10.4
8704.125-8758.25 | 10.3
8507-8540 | 10.2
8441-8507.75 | 10.3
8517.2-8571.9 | 9.94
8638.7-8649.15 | 10.4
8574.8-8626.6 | 10.5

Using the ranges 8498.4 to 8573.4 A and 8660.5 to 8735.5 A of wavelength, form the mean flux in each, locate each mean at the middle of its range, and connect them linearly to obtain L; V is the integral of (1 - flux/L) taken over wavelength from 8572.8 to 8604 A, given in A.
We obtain -1.8 A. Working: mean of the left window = 10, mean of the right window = 10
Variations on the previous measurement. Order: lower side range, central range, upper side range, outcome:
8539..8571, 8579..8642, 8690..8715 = -3.6 A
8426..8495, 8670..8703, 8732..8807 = 0.9 A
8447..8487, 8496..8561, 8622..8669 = 2.7 A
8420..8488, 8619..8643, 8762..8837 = -0.4 A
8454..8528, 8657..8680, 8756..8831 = 1.3 A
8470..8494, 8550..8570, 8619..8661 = 0.2 A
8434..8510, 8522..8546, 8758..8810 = 1.2 A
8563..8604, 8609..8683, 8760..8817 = 2.2 A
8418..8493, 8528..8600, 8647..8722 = 0.2 A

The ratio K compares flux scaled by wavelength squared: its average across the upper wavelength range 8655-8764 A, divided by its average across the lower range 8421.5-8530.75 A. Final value 1.03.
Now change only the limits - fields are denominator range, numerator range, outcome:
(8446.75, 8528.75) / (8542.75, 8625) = 1.02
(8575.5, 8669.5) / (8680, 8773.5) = 1.01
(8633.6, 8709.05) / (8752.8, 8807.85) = 1.05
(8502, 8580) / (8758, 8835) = 1.07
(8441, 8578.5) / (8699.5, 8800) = 1.07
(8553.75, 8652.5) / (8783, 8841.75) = 1.02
